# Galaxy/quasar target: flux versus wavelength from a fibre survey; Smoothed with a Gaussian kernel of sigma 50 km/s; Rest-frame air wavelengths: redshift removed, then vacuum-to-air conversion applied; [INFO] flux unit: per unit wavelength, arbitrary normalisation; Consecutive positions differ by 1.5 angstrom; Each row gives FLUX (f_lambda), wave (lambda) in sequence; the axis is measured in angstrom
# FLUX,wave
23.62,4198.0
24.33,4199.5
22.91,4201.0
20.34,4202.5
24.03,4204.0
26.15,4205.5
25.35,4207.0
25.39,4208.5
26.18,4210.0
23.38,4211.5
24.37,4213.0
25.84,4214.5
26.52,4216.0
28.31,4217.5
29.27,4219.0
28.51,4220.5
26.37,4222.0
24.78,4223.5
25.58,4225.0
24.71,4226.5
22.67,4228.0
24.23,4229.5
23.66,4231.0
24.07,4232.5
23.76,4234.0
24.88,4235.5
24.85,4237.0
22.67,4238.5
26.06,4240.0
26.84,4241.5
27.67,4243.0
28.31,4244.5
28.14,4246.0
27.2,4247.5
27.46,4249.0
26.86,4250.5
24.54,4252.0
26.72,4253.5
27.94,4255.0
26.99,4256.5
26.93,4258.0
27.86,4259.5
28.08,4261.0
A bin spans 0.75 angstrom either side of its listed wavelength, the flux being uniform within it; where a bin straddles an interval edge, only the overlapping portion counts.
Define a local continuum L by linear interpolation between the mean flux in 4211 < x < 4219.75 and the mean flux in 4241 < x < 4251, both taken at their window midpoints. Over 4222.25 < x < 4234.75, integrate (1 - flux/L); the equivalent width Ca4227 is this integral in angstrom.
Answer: 1.20 angstrom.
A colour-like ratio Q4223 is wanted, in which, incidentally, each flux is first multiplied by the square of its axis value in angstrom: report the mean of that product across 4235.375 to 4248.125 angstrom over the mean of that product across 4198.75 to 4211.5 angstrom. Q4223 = 1.1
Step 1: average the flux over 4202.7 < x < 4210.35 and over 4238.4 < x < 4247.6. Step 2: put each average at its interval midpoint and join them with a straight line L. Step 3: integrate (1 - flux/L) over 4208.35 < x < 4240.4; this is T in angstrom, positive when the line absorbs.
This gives 0.83 angstrom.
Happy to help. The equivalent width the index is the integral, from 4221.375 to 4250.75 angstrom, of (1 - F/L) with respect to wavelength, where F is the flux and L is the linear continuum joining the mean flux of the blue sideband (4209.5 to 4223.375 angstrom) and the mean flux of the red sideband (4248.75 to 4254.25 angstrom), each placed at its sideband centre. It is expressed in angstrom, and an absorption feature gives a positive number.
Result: 1.0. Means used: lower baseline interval 26.5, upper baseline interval 26.3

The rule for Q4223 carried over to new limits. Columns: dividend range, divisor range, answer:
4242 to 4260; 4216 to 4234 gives 1.08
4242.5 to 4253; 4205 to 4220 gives 1.06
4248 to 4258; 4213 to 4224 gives 1.01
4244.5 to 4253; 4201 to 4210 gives 1.13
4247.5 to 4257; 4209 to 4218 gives 1.06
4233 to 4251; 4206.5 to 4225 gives 1.01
